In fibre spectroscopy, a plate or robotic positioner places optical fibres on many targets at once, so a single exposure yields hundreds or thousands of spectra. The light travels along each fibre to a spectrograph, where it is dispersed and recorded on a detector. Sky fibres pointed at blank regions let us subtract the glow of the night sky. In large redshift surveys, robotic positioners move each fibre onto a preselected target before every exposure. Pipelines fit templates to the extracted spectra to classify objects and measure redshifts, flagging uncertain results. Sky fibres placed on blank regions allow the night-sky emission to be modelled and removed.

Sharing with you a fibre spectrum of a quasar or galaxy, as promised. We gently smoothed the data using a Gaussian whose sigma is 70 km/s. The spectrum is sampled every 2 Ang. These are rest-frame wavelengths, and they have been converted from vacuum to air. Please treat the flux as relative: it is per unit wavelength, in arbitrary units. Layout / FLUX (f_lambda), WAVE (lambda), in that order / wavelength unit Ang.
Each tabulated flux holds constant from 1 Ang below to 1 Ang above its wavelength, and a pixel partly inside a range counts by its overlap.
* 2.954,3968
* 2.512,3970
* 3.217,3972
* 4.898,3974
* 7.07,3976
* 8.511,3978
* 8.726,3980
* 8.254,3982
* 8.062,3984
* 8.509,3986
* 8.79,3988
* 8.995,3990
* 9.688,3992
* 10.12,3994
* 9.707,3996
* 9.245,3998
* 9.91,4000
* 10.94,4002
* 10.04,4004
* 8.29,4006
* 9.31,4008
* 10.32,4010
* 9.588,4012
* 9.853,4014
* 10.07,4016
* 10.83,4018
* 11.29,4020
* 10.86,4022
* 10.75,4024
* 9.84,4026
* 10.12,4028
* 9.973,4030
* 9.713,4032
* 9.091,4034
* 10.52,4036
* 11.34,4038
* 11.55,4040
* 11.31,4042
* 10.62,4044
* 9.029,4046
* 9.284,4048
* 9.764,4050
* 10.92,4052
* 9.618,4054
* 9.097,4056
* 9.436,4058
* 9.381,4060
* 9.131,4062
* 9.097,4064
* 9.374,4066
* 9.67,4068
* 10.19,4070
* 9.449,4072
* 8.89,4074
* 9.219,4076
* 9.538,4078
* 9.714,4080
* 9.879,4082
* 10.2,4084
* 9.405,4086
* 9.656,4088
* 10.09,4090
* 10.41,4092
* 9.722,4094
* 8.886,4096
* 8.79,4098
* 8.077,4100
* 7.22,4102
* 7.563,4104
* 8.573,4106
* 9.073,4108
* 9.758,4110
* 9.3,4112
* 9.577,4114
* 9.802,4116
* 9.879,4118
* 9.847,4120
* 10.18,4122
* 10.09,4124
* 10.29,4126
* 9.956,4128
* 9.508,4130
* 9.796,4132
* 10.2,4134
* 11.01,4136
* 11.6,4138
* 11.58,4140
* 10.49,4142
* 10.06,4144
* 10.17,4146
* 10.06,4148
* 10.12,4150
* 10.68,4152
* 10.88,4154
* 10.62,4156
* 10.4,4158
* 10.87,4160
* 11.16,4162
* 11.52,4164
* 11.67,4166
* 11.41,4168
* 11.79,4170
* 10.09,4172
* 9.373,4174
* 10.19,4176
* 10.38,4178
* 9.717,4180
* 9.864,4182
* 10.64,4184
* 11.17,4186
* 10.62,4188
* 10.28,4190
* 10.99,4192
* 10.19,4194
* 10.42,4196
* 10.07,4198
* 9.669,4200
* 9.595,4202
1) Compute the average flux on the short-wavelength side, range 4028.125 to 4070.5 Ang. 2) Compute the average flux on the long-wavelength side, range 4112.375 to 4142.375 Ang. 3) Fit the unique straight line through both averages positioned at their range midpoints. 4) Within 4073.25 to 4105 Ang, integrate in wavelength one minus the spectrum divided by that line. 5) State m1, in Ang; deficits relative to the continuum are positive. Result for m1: 2.7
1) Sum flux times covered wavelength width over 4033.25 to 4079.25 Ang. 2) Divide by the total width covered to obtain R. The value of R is 9.81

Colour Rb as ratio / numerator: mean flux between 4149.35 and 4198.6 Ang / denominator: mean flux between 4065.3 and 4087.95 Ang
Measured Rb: 1.11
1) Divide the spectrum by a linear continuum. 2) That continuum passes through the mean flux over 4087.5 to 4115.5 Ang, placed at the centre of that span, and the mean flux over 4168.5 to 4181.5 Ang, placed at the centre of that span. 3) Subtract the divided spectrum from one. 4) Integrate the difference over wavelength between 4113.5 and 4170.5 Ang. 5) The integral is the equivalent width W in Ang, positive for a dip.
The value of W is -4.60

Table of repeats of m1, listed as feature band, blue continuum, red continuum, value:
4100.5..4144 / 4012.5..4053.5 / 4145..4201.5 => 2.9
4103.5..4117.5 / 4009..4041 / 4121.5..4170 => 1.8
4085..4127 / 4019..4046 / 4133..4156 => 4.9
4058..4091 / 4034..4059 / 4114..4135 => 1.7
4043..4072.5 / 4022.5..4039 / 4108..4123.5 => 1.3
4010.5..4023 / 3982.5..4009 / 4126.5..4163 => -1.2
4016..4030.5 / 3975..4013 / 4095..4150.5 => -1.9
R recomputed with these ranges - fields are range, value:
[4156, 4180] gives 10.8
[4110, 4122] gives 9.73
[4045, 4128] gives 9.45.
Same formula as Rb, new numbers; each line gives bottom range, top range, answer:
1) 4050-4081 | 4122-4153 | 1.09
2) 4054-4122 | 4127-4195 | 1.13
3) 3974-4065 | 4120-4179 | 1.09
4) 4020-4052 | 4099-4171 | 0.98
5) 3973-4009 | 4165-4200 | 1.19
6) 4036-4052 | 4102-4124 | 0.89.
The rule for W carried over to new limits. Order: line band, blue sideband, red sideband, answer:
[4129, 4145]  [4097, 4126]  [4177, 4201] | -1.6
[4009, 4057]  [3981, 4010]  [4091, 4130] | -4.7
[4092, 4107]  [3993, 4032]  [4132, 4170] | 2.8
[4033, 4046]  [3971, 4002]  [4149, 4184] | -2.3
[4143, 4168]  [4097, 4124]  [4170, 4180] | -2.2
